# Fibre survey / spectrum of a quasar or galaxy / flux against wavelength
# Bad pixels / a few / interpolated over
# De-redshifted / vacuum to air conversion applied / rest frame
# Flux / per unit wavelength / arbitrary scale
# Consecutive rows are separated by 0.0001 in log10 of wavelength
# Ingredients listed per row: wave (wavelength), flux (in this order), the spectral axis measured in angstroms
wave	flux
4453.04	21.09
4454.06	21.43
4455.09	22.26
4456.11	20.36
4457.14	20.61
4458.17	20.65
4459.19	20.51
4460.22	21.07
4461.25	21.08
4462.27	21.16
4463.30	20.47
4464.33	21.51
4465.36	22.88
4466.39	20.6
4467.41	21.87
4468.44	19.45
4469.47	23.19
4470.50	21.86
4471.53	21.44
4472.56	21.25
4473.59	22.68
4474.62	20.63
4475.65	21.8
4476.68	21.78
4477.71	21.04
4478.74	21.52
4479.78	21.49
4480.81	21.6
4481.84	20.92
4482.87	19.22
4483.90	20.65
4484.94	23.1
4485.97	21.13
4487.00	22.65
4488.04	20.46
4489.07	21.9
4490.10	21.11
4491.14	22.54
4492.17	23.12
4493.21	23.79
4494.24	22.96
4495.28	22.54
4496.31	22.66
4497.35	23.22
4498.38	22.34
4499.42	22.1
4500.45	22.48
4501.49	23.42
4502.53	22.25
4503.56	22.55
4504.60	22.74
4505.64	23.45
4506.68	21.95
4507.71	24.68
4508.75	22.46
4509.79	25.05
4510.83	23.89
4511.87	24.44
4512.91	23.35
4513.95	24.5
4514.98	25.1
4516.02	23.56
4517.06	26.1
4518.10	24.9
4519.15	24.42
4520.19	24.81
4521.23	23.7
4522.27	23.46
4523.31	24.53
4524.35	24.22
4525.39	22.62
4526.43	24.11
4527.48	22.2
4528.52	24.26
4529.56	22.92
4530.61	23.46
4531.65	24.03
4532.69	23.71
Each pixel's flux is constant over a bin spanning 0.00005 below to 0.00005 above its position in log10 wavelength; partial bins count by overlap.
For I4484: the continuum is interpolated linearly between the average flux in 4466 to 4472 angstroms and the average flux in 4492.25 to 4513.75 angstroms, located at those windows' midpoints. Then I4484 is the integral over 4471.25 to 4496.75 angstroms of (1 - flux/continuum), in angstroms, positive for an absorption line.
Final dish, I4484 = 0.49 angstroms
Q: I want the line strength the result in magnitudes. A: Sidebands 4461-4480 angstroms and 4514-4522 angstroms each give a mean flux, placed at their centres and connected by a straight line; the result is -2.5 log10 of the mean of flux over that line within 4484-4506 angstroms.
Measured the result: 0.030 mag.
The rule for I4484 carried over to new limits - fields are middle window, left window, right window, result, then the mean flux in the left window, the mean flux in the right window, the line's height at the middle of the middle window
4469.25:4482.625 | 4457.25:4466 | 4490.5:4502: 0.16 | 21.1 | 22.8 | 21.8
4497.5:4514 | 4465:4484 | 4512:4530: 0.00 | 21.4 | 24.1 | 23.2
